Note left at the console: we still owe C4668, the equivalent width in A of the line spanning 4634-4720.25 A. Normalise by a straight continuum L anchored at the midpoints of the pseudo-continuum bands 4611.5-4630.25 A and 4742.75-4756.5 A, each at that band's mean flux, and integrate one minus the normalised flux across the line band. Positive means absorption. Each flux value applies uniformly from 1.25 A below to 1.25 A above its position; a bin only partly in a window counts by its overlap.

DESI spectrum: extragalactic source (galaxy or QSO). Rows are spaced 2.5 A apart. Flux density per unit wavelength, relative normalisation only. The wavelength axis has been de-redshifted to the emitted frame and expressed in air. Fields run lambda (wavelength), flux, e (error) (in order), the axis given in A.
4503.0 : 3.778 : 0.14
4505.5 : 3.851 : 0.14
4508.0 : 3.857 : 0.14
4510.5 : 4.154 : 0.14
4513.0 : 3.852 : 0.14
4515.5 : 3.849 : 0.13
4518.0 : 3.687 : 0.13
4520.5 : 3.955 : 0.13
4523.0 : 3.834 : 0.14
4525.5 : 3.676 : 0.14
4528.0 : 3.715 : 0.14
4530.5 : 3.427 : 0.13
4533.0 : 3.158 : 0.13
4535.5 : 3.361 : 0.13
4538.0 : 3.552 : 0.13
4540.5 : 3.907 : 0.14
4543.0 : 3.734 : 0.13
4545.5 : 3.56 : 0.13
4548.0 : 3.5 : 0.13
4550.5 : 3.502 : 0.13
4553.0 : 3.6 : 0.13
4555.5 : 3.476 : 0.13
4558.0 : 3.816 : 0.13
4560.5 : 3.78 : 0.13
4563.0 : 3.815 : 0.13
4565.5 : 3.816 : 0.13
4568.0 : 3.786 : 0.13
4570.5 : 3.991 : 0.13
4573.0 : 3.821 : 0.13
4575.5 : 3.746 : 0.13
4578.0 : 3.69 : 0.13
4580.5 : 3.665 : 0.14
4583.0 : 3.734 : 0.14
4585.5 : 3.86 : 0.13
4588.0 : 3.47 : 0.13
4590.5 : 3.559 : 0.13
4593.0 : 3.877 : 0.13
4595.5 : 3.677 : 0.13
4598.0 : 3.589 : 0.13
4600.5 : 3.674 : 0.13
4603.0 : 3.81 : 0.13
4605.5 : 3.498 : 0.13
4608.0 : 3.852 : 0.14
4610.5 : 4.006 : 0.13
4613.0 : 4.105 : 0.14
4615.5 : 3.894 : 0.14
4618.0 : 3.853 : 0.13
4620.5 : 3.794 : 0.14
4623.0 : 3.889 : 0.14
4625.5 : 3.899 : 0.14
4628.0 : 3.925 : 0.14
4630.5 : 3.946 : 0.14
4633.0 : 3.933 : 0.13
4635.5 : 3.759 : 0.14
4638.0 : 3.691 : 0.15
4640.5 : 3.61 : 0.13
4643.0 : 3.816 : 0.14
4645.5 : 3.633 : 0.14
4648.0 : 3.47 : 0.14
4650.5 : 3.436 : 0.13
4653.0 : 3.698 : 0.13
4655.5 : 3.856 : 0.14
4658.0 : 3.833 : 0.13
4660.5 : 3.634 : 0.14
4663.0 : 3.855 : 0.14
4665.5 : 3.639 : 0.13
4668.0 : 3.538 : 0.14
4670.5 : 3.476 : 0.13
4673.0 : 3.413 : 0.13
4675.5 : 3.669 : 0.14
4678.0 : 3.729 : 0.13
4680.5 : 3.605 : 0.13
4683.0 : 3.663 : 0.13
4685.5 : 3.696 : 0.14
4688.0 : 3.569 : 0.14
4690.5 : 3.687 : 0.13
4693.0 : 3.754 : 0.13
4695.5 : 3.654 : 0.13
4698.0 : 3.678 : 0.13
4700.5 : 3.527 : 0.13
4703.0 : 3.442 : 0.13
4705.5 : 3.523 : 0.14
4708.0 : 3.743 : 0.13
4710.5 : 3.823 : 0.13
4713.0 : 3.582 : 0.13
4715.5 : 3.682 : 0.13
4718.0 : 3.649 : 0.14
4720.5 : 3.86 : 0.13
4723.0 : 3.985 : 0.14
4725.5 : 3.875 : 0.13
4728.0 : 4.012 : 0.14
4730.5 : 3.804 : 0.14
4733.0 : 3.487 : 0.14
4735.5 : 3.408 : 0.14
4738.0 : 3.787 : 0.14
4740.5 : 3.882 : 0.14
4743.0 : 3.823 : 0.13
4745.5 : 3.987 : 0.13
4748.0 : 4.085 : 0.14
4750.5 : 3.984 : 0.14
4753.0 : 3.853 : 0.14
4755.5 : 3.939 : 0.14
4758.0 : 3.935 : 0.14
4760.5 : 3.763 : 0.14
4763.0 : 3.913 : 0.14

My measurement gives 6.12 A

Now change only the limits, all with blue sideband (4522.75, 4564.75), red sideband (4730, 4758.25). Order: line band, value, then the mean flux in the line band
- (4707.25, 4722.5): 0.24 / 3.74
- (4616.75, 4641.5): -0.87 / 3.83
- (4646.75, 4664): 0.24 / 3.68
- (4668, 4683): 0.68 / 3.58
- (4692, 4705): 0.60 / 3.6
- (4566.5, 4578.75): -0.57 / 3.81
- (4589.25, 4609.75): -0.16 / 3.7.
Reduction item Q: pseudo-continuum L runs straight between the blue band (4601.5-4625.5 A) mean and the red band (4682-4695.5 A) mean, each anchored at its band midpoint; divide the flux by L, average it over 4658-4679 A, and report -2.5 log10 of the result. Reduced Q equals 0.03 mag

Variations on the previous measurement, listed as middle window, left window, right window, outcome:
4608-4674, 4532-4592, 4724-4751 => -0.01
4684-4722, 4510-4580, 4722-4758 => 0.05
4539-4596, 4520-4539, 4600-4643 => -0.01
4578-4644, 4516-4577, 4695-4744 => -0.03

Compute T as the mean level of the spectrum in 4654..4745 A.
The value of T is 3.69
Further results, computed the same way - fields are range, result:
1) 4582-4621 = 3.77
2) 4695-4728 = 3.71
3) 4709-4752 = 3.81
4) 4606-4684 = 3.74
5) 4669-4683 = 3.59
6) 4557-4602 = 3.74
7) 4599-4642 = 3.83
